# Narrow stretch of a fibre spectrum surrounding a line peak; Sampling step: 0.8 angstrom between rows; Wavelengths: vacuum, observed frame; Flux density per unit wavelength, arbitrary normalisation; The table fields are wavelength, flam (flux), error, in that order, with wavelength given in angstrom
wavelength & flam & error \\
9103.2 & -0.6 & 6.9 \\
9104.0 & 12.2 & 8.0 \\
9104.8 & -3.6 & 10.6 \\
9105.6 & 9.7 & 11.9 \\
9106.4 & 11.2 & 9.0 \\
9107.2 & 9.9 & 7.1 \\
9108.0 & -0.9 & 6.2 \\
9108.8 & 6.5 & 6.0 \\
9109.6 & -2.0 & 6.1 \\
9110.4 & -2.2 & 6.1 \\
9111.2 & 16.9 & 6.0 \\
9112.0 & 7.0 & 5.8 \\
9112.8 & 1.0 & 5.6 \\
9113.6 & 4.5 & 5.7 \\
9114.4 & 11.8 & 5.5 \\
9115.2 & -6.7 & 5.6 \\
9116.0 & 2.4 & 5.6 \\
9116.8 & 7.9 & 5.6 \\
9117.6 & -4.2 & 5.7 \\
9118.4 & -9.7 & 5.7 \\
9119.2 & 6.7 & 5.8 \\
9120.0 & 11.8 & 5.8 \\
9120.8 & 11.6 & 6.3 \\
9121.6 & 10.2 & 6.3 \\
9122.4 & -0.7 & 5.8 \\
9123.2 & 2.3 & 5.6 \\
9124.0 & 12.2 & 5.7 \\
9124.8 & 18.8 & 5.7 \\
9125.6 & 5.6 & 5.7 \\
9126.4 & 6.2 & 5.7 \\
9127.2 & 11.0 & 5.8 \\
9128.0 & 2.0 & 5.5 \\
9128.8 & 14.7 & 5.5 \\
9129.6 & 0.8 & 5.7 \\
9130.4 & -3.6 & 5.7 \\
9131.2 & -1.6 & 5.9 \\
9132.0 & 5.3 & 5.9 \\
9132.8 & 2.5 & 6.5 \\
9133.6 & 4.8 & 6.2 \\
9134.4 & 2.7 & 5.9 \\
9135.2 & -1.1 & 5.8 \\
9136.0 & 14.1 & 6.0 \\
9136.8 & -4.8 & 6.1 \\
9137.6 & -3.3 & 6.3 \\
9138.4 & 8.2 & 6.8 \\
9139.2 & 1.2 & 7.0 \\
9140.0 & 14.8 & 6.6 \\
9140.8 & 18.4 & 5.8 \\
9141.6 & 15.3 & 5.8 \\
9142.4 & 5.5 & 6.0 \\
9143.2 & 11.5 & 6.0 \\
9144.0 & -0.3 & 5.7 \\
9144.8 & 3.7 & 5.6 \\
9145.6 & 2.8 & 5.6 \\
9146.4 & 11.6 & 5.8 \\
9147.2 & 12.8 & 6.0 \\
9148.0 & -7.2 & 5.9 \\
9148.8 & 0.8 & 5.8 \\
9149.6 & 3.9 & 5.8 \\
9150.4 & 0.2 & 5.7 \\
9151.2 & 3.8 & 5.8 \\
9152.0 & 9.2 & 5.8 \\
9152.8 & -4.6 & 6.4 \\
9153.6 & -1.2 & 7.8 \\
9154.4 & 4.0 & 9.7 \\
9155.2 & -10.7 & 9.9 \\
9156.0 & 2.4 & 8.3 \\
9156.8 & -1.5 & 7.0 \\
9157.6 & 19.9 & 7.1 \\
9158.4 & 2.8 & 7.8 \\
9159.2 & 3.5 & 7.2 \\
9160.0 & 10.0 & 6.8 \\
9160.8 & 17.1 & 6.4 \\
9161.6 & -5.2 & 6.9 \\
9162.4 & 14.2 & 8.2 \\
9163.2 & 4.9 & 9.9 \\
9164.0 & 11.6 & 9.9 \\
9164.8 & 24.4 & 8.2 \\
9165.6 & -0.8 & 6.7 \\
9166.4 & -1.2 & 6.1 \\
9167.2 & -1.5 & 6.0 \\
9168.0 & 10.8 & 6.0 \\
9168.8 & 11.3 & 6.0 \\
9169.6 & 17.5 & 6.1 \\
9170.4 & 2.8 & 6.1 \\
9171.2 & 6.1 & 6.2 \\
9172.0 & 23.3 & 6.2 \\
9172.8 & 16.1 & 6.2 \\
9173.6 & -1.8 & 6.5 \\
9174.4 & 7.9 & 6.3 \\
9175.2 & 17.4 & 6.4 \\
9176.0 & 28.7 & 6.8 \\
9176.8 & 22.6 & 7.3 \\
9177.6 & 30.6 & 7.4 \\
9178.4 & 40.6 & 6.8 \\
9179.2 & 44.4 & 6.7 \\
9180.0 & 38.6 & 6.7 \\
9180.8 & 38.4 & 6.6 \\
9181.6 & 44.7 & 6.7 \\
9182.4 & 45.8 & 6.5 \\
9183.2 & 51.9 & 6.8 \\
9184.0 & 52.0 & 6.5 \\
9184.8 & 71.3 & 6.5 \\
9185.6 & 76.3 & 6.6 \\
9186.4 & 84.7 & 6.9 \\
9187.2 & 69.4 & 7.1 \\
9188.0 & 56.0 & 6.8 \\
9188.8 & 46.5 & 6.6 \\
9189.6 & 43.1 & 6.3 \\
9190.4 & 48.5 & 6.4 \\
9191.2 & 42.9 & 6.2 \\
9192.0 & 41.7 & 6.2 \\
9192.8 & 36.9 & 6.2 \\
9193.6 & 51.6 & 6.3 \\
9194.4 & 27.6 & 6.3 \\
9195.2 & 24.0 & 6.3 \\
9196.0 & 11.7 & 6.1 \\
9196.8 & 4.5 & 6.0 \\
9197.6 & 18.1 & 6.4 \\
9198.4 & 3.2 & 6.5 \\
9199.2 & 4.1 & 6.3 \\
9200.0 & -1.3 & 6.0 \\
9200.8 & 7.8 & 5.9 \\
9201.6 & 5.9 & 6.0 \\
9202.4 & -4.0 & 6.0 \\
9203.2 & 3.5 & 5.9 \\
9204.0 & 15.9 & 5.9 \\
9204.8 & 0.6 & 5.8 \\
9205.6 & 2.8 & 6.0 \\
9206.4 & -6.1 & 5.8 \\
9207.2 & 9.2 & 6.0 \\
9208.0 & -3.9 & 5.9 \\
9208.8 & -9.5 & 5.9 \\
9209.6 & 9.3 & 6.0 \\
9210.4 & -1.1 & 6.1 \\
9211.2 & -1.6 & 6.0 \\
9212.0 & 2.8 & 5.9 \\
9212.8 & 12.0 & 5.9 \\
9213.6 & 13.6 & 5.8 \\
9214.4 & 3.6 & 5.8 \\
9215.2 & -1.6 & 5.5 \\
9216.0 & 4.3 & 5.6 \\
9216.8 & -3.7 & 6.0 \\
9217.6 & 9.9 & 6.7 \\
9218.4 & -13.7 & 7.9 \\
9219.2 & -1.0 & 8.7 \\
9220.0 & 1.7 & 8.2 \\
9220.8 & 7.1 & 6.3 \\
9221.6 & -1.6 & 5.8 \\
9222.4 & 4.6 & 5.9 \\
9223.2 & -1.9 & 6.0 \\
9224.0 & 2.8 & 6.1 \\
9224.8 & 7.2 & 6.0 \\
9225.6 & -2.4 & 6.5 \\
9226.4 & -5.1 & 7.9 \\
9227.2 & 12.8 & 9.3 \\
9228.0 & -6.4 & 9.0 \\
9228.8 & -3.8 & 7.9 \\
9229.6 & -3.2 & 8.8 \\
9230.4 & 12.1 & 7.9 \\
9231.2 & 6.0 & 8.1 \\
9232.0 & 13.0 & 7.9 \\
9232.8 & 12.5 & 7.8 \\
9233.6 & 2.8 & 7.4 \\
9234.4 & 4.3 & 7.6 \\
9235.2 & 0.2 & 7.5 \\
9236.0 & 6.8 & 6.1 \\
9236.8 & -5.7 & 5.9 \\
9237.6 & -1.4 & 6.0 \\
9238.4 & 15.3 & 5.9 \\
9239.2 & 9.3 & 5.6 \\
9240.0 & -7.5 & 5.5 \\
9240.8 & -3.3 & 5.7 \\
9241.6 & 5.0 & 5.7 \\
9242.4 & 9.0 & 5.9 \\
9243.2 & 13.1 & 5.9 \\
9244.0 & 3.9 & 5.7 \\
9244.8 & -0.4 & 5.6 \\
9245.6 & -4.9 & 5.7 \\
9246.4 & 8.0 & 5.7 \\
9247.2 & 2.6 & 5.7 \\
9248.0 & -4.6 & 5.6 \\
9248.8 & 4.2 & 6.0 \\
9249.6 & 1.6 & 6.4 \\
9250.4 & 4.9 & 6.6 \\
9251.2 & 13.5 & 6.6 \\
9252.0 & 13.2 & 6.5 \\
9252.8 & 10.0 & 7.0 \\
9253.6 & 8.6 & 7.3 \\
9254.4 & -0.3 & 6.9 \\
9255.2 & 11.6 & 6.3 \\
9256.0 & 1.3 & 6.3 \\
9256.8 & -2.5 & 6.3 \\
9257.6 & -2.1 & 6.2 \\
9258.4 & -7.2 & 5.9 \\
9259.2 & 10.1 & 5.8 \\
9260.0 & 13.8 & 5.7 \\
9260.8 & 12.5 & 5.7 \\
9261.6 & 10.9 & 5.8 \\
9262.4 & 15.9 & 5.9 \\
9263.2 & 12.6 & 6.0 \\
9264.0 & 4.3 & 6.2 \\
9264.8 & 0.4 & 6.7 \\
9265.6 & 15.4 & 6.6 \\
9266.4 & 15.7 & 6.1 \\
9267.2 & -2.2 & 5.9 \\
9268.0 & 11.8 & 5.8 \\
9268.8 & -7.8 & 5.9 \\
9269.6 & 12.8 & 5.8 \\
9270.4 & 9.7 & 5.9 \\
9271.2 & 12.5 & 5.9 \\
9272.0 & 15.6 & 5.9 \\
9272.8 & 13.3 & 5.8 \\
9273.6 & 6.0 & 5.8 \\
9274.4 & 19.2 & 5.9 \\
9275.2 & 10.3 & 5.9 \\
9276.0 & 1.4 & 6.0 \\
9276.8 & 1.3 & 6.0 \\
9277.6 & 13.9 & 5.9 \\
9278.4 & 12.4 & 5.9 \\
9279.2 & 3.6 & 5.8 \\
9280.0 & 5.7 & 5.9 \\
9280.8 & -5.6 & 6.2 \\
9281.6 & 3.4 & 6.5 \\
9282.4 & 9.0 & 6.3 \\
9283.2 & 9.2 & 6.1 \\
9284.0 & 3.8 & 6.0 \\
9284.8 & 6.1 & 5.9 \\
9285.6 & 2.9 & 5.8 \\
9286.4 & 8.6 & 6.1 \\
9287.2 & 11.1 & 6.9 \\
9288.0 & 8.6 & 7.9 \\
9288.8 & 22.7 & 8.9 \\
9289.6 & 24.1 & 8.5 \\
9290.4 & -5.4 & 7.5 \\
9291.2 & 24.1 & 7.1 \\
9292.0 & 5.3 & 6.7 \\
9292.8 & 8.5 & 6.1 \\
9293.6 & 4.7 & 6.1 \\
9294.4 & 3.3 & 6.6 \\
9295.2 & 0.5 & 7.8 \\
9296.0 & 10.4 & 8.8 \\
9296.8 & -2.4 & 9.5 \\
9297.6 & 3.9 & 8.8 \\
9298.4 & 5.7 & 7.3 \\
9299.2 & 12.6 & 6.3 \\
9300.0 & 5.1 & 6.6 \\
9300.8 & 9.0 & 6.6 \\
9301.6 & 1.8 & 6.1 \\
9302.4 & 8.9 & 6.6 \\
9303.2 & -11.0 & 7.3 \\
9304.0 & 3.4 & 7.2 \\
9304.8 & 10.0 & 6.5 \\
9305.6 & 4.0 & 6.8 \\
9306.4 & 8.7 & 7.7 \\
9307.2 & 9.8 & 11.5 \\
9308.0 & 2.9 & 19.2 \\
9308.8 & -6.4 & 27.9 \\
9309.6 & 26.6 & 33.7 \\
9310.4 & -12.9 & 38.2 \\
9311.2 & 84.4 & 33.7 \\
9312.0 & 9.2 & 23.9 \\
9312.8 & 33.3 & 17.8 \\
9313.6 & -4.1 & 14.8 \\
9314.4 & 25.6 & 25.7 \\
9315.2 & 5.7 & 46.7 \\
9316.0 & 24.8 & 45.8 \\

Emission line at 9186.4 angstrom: [O II]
